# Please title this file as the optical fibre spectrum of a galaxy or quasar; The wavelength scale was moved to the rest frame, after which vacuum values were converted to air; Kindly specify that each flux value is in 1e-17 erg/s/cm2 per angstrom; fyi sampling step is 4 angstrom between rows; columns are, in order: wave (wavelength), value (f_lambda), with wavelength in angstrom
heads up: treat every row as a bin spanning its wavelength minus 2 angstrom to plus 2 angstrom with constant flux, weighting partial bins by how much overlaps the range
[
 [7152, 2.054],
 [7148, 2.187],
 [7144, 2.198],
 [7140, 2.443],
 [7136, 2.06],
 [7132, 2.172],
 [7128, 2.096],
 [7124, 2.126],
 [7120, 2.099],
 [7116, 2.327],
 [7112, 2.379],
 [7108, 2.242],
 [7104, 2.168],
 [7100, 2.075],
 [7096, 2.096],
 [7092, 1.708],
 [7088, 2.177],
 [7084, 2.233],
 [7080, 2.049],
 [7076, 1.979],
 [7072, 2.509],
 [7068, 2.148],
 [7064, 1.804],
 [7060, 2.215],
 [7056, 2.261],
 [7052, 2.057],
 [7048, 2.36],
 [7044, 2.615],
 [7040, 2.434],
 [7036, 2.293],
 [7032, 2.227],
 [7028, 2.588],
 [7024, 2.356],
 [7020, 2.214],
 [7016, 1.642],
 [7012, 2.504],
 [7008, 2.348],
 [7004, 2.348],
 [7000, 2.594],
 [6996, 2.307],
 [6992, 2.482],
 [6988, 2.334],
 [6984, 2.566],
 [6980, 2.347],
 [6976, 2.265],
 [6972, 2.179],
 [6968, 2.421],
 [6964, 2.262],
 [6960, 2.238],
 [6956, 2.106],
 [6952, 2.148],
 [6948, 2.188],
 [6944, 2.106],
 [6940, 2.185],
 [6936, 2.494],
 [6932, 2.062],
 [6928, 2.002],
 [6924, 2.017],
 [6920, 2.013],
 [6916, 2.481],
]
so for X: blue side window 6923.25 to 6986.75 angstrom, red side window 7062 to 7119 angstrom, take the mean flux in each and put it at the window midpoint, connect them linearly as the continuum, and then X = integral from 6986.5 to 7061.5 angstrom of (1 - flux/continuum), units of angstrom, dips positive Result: -5.0 angstrom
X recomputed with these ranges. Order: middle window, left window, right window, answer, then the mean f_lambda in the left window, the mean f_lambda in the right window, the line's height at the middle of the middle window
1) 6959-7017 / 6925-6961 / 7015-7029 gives -3.82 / 2.16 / 2.21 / 2.19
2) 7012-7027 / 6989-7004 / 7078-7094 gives 1.10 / 2.44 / 2.04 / 2.34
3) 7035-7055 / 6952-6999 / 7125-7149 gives -0.77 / 2.32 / 2.19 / 2.26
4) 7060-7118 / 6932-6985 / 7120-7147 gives 1.54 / 2.26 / 2.18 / 2.2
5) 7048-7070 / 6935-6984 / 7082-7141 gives 0.69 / 2.25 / 2.16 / 2.19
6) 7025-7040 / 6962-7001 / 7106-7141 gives -0.42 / 2.37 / 2.21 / 2.31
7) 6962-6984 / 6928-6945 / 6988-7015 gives -0.12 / 2.19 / 2.39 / 2.31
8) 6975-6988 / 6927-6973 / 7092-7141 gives -1.16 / 2.2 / 2.17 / 2.2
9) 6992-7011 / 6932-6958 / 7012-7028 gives -1.93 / 2.19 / 2.19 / 2.19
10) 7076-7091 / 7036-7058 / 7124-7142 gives 1.15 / 2.34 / 2.19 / 2.27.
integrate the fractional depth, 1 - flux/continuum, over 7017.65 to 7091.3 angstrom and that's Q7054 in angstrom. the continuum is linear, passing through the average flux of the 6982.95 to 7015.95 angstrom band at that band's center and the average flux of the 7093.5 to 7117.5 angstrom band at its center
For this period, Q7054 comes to 1.7 angstrom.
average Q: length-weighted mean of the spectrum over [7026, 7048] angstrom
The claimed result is 2.42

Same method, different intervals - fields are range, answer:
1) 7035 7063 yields 2.3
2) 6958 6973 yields 2.28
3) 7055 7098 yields 2.1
